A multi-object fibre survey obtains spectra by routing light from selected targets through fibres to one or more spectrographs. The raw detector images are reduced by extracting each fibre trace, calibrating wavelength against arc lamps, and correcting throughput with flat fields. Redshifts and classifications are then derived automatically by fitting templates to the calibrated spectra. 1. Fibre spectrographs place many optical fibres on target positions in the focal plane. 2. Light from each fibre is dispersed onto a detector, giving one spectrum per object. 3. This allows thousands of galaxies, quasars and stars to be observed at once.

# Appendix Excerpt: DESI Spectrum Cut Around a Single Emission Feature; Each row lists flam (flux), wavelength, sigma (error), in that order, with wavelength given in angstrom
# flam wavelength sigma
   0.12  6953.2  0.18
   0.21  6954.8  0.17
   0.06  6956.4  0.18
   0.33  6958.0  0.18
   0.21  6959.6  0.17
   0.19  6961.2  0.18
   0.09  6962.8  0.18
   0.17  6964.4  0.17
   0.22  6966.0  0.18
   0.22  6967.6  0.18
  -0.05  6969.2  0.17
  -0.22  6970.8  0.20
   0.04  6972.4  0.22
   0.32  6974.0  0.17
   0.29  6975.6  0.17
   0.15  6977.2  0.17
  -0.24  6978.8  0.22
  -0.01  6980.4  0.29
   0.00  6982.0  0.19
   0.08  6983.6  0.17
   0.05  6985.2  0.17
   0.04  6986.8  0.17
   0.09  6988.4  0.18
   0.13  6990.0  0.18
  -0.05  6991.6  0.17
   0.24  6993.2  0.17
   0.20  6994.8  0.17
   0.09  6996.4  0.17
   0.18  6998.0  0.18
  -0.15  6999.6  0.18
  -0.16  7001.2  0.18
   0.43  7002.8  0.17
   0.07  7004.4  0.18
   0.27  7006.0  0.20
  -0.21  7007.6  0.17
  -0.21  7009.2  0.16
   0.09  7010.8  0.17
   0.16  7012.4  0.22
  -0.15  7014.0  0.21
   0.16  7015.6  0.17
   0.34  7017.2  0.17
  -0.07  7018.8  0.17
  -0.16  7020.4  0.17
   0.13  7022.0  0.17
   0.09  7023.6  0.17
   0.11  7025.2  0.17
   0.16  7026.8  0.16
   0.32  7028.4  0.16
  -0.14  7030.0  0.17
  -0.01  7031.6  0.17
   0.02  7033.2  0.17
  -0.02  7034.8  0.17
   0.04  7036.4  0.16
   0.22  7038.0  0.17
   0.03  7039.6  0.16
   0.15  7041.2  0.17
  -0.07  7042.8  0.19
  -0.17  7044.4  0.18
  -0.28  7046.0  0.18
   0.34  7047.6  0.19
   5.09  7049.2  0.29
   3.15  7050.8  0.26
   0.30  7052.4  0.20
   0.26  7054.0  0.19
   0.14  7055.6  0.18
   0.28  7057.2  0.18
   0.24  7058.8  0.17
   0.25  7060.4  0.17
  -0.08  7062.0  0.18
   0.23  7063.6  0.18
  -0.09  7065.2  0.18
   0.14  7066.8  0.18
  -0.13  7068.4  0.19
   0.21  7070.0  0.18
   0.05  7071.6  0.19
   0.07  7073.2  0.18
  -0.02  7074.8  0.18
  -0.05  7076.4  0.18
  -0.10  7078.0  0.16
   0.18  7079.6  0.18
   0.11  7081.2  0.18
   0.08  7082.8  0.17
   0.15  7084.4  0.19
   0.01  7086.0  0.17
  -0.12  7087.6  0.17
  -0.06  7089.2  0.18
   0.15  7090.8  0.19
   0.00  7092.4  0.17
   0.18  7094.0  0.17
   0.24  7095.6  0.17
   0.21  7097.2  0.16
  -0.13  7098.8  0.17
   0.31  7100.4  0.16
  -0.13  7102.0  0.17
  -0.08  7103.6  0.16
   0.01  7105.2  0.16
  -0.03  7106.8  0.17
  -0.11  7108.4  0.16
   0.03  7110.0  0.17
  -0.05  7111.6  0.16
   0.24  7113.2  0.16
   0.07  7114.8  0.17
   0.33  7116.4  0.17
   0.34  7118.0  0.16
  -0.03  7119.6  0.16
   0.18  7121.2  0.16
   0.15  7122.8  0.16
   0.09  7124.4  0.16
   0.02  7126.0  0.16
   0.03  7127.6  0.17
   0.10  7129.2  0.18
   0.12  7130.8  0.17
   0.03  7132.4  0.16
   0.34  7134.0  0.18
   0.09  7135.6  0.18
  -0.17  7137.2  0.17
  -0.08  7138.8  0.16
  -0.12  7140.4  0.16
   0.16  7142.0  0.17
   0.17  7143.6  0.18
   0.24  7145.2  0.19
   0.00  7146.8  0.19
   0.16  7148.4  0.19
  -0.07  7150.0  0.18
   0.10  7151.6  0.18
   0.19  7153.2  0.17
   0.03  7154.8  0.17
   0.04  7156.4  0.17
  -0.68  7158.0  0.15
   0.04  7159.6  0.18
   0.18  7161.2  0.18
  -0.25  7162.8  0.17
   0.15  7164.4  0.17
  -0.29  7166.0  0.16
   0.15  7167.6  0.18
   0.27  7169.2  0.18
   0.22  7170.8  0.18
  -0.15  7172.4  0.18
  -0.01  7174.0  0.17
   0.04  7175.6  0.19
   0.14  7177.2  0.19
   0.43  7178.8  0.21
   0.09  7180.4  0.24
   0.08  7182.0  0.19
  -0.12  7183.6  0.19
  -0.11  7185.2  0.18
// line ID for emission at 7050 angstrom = H-alpha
